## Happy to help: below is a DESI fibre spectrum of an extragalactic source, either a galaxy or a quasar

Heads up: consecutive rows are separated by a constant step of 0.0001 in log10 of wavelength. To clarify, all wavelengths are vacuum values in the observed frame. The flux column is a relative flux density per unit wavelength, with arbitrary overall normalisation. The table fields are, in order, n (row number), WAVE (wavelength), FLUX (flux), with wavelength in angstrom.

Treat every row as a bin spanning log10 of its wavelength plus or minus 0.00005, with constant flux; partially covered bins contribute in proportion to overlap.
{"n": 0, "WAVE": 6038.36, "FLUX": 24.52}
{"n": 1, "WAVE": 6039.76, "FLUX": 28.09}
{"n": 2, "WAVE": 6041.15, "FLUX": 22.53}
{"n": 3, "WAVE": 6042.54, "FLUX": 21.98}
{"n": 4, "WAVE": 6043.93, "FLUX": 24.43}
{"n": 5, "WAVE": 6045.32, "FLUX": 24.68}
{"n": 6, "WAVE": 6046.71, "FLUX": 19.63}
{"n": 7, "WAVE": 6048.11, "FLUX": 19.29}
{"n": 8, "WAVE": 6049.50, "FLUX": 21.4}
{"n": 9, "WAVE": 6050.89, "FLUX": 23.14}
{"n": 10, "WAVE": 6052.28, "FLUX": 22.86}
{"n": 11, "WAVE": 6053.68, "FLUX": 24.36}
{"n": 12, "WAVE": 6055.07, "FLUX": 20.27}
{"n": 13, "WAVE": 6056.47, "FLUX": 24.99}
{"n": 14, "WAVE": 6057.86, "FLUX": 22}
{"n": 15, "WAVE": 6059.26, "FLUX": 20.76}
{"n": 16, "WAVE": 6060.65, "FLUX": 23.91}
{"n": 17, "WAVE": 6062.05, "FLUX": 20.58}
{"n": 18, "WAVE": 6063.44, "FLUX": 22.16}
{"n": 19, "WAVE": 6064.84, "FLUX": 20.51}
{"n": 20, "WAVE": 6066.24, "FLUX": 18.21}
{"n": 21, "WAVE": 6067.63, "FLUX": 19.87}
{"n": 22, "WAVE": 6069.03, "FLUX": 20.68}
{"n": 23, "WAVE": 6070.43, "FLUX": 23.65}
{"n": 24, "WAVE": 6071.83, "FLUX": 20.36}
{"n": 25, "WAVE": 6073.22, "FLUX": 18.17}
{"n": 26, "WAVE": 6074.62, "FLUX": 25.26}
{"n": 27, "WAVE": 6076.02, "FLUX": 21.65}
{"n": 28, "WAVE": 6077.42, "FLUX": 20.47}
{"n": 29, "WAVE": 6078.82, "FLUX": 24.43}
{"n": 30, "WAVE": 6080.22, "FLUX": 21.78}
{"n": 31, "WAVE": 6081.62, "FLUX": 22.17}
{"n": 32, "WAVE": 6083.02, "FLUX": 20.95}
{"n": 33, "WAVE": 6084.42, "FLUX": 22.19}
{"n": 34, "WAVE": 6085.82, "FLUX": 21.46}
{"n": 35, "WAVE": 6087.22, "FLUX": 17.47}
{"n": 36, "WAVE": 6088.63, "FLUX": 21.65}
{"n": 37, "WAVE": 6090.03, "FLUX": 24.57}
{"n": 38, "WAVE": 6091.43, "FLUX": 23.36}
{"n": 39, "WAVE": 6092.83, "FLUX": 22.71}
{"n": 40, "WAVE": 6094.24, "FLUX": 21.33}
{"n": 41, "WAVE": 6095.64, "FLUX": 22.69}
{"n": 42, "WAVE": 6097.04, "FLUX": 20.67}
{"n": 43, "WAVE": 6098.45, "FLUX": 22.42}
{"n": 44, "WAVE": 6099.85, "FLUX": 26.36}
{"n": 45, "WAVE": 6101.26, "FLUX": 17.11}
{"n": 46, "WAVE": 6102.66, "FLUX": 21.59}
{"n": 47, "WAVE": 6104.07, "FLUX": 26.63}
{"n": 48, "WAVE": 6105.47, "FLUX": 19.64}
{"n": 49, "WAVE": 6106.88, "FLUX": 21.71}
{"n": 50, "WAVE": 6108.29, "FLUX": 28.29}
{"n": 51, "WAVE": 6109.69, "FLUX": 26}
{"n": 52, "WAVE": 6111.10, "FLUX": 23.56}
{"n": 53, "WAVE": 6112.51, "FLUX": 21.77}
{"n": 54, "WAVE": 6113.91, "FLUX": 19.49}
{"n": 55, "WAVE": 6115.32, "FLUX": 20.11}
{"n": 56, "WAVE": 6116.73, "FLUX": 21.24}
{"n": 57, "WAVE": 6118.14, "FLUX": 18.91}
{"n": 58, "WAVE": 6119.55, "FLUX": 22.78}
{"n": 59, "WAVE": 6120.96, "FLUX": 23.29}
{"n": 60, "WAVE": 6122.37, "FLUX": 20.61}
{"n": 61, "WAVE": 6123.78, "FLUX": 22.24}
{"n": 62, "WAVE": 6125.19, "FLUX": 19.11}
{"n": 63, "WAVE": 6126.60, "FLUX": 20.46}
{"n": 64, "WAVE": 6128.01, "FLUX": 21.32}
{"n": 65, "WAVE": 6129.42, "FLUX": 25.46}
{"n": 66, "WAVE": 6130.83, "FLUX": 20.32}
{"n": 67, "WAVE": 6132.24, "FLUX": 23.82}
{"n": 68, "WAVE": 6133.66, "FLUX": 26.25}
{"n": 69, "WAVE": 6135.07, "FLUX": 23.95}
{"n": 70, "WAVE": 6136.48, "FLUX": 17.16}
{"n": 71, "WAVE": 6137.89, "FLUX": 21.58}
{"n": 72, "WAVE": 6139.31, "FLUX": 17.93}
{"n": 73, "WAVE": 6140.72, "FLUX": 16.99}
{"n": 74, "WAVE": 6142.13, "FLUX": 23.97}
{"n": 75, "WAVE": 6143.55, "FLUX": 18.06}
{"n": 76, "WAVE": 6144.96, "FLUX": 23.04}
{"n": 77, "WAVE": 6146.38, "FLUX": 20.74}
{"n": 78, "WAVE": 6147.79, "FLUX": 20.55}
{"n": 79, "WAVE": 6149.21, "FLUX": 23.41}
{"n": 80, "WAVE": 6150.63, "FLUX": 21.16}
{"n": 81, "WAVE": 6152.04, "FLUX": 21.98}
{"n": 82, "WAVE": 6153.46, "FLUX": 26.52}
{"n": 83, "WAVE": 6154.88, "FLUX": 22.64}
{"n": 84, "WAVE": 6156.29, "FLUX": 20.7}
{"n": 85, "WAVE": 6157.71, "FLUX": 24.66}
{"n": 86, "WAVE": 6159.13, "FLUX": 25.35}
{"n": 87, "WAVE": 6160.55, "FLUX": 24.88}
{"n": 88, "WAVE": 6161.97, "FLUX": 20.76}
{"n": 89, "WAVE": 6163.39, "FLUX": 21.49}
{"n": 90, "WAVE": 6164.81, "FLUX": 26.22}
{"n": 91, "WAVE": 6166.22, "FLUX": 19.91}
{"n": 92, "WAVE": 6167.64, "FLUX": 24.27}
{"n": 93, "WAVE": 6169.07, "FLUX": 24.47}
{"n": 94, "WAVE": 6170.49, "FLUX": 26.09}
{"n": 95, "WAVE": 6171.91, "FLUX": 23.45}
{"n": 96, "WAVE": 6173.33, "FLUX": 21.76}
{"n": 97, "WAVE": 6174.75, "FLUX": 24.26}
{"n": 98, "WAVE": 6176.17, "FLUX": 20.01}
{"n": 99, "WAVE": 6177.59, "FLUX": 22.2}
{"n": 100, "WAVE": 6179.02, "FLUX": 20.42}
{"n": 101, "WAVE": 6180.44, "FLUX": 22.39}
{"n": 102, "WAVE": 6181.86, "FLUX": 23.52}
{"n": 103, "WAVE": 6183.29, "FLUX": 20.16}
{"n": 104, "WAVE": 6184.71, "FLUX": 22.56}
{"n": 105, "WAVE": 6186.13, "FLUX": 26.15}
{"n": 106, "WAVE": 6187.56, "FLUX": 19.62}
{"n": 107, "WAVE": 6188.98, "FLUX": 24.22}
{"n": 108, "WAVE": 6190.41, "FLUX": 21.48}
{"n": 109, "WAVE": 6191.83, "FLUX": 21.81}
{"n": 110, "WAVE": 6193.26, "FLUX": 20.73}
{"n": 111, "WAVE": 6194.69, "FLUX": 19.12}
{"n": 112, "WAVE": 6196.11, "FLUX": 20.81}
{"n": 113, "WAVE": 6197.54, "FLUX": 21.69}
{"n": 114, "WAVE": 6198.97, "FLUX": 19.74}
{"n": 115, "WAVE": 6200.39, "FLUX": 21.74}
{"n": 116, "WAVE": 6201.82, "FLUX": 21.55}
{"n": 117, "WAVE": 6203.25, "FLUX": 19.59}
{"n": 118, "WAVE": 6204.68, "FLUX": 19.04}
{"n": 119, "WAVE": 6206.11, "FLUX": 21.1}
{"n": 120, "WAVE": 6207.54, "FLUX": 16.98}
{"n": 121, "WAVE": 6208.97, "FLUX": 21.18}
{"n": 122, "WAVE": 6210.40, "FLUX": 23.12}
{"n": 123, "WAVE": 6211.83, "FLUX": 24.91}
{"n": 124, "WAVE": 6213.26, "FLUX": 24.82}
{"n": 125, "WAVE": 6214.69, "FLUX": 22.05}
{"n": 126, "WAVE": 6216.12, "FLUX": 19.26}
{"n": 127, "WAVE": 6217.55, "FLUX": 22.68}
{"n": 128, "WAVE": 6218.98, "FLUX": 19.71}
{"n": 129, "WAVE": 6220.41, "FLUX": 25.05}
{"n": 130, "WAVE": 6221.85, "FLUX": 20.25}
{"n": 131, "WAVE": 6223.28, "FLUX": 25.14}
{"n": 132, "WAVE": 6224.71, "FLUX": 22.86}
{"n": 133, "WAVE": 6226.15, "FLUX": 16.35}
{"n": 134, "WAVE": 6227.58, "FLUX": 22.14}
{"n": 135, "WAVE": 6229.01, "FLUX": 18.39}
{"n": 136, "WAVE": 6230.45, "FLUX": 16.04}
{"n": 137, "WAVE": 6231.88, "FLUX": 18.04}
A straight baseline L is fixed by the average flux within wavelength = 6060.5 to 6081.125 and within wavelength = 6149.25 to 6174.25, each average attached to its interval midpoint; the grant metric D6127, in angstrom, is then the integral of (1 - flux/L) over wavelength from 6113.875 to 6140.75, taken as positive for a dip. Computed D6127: 1.5 angstrom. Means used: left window 21.4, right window 23.3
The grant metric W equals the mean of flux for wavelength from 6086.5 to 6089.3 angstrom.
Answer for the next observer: 19.5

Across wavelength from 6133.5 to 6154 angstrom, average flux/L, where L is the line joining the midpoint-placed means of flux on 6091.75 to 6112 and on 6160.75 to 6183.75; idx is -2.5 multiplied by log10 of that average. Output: 0.07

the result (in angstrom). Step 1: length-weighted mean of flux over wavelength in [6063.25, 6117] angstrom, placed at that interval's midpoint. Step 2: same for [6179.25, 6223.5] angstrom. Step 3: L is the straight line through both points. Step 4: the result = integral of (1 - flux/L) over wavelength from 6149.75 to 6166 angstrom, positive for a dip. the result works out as -1.1 angstrom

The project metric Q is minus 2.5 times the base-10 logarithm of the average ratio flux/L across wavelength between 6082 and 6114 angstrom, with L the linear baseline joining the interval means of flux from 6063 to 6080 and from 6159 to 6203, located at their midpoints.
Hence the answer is -0.04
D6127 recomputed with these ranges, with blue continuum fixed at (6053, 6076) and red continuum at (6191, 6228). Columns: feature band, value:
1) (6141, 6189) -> -2.78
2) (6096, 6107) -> -0.27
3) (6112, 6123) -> 0.24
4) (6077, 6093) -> -0.27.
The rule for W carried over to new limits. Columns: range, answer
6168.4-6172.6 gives 24.7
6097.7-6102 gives 21.9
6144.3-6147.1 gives 21.9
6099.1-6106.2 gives 22.3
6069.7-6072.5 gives 22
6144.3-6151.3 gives 21.8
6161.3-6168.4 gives 22.5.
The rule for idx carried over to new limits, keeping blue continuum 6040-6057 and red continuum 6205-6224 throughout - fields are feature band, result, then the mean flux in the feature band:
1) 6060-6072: 0.070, 21.1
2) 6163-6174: -0.066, 23.5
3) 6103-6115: -0.041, 23.2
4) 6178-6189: -0.009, 22.3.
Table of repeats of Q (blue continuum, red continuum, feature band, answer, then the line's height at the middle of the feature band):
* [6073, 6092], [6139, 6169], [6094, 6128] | 0.00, 22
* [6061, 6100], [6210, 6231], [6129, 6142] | 0.00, 21.6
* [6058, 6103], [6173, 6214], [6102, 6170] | -0.03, 21.6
